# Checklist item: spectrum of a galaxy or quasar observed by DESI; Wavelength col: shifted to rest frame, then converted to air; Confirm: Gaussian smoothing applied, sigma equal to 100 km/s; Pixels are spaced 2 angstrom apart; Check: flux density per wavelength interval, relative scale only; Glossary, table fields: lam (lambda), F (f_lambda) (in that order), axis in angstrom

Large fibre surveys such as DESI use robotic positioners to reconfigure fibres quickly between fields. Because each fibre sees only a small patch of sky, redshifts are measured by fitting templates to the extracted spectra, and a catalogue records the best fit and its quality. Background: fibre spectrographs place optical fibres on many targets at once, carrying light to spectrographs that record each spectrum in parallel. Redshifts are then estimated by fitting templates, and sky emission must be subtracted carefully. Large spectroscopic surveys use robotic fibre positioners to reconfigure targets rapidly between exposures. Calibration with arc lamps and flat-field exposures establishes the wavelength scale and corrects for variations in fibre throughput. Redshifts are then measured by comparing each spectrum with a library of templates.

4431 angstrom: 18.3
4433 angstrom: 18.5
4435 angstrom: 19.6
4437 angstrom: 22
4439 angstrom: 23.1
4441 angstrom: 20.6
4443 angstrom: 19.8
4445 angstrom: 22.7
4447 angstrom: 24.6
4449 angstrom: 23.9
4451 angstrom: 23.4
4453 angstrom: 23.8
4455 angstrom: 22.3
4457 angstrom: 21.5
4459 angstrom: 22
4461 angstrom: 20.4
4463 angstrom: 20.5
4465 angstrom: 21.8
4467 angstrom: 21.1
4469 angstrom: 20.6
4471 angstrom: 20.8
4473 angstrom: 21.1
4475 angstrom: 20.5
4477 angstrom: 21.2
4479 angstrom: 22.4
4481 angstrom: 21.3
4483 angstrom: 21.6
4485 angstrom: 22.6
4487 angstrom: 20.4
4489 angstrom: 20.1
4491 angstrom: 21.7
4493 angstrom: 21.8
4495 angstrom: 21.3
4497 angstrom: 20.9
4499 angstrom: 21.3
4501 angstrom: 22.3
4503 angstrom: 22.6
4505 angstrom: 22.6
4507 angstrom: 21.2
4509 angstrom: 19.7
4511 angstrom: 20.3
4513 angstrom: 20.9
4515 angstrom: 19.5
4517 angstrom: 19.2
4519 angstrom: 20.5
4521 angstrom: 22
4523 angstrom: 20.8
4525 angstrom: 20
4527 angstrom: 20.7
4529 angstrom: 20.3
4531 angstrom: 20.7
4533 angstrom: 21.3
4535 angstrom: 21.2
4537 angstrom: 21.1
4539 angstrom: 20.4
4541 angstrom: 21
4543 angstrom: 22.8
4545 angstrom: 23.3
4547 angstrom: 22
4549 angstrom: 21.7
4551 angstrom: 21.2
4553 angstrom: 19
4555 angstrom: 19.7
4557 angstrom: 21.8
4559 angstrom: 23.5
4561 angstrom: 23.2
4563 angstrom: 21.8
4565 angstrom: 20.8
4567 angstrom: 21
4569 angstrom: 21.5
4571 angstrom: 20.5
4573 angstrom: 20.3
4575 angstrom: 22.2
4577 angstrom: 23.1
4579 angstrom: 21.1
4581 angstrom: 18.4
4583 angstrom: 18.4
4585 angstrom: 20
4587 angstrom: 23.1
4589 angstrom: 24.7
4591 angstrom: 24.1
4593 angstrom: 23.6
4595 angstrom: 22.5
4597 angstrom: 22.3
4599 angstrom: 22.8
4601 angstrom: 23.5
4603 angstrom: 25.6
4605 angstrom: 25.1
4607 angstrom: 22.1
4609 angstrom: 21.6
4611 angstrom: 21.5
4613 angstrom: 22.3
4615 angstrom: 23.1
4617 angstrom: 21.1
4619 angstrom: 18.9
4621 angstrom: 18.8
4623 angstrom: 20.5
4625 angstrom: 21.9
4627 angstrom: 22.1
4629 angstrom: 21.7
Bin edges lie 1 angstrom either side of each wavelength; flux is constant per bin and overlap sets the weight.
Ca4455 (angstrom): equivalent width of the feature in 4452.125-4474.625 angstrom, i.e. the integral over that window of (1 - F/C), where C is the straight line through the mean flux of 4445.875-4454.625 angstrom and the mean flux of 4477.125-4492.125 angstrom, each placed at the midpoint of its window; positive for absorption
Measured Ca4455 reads 1.5 angstrom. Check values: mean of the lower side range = 23.8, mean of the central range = 21.4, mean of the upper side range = 21.4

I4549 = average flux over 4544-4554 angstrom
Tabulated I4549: 21.4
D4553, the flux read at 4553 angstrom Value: 19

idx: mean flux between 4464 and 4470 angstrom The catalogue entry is 21.2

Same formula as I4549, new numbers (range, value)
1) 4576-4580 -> 22.1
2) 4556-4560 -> 22.6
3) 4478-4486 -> 22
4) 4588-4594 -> 24.1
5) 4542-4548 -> 22.7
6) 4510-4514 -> 20.6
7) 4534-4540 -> 20.9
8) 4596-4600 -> 22.6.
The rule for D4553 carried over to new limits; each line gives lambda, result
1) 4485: 22.6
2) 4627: 22.1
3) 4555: 19.7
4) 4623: 20.5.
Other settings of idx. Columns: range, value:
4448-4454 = 23.7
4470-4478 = 20.9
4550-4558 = 20.4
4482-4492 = 21.3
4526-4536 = 20.8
